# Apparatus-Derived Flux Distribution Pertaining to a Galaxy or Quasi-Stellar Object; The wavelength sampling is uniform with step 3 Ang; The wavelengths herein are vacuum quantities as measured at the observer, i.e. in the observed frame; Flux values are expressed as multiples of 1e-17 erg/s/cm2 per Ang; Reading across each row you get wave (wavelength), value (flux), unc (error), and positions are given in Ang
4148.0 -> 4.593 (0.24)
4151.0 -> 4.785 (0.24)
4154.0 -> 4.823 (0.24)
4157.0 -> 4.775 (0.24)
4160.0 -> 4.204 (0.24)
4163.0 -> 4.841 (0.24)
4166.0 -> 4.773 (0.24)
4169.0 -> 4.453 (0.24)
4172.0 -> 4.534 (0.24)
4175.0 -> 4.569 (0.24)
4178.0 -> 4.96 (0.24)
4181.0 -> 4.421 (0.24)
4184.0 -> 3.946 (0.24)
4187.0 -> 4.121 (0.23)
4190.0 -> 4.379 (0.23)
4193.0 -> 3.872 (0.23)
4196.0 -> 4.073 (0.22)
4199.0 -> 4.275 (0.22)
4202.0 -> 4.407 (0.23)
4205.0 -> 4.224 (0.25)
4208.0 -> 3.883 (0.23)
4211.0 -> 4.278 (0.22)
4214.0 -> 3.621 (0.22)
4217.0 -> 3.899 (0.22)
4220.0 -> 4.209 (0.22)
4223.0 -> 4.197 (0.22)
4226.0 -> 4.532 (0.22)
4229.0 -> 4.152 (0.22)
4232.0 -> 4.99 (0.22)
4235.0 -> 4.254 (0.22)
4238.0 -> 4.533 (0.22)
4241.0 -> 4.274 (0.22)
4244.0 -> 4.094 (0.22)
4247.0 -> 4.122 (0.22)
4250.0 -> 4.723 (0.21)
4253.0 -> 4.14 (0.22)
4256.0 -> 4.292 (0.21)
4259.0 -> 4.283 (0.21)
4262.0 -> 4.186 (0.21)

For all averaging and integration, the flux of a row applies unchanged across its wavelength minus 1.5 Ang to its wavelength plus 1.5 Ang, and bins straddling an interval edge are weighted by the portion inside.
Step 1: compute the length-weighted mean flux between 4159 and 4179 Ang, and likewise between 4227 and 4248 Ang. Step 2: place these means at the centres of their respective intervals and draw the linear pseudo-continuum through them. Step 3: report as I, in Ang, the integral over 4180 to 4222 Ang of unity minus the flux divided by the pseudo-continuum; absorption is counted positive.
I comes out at 3.6 Ang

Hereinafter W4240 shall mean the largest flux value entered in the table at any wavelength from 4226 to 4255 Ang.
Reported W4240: 4.99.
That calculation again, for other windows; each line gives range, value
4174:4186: 4.96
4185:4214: 4.407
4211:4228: 4.532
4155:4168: 4.841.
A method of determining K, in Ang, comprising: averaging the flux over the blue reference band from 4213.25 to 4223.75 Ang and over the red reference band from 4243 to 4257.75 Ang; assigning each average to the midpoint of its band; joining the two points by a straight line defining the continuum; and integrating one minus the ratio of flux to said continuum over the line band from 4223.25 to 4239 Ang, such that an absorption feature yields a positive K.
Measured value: -1.39 Ang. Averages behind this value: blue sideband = 3.99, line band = 4.47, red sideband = 4.28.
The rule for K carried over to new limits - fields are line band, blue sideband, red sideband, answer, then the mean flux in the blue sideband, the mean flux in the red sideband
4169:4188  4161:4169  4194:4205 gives 0.4 Ang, 4.7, 4.23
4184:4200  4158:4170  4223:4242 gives 1.4 Ang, 4.58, 4.44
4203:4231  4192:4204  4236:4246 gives 0.6 Ang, 4.17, 4.29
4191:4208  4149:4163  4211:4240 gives 1.0 Ang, 4.67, 4.27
